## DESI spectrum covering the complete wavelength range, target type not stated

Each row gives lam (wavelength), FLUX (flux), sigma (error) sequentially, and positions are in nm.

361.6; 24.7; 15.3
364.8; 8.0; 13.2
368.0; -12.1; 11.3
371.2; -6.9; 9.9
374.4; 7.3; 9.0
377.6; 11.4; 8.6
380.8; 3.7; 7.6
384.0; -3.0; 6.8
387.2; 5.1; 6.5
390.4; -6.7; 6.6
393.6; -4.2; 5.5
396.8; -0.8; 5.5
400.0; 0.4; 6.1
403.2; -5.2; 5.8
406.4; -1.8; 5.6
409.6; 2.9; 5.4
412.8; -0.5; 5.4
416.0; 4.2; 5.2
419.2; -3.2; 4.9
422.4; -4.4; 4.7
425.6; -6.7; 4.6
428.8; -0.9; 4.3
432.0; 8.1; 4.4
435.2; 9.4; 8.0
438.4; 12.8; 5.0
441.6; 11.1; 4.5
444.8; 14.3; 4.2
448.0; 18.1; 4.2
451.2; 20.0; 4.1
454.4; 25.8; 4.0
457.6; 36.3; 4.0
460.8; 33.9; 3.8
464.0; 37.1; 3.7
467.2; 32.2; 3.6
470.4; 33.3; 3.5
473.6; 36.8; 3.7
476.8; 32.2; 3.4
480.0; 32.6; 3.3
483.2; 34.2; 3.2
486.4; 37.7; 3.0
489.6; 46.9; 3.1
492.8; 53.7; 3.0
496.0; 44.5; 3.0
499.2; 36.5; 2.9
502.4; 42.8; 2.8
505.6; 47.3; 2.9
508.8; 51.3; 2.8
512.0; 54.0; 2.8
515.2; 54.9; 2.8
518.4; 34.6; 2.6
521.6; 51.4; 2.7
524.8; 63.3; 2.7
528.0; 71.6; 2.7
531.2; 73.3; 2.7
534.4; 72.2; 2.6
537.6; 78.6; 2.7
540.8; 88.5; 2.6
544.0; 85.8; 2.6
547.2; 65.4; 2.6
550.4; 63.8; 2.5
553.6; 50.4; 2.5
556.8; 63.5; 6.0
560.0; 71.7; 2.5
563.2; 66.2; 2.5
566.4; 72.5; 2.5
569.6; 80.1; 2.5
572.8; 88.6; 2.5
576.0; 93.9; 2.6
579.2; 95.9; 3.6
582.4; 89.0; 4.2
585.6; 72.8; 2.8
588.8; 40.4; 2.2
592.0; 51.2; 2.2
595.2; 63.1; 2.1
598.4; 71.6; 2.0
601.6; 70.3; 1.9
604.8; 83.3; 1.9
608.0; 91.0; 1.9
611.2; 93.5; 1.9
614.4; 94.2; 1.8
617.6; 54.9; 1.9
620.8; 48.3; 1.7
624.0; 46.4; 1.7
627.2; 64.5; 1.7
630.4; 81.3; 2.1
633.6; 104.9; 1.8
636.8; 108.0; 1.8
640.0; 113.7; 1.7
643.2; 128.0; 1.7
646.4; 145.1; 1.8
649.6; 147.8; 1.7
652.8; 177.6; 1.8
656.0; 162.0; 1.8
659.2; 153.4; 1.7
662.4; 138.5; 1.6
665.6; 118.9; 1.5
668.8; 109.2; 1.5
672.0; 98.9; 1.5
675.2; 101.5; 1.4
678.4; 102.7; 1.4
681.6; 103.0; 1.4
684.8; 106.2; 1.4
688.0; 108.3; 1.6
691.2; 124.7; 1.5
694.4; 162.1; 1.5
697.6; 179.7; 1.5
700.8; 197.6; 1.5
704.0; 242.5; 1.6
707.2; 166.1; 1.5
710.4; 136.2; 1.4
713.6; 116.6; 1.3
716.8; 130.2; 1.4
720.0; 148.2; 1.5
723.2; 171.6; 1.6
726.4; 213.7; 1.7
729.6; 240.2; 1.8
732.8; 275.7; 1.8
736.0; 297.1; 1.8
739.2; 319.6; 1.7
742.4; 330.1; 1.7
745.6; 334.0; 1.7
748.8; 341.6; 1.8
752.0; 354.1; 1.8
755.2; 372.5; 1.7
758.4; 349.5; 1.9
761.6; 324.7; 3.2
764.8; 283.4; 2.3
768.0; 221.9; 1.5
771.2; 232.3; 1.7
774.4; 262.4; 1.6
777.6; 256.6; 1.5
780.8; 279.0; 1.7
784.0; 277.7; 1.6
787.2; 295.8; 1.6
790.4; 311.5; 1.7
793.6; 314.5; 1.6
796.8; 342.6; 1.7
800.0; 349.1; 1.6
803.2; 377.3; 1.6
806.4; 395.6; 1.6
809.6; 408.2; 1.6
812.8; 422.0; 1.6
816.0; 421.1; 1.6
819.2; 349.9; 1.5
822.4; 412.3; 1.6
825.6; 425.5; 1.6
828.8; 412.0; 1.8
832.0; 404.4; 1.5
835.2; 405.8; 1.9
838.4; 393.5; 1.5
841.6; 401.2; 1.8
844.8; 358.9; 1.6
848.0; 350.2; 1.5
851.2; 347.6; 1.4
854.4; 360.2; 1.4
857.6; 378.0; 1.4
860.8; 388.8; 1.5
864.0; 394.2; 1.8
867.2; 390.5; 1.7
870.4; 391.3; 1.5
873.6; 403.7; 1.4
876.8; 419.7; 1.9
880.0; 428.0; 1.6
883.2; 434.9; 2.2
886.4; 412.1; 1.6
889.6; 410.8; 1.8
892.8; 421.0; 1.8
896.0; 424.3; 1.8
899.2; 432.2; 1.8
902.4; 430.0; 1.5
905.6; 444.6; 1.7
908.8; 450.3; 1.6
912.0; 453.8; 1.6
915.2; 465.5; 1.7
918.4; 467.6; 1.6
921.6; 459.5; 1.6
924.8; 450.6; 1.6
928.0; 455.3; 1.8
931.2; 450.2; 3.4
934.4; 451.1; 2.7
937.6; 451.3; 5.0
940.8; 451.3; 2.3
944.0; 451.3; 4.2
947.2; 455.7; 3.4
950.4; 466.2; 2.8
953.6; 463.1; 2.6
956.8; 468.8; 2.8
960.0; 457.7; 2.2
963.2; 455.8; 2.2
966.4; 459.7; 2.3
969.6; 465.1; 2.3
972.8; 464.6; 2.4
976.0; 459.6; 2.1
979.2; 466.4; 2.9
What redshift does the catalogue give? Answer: 0.00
